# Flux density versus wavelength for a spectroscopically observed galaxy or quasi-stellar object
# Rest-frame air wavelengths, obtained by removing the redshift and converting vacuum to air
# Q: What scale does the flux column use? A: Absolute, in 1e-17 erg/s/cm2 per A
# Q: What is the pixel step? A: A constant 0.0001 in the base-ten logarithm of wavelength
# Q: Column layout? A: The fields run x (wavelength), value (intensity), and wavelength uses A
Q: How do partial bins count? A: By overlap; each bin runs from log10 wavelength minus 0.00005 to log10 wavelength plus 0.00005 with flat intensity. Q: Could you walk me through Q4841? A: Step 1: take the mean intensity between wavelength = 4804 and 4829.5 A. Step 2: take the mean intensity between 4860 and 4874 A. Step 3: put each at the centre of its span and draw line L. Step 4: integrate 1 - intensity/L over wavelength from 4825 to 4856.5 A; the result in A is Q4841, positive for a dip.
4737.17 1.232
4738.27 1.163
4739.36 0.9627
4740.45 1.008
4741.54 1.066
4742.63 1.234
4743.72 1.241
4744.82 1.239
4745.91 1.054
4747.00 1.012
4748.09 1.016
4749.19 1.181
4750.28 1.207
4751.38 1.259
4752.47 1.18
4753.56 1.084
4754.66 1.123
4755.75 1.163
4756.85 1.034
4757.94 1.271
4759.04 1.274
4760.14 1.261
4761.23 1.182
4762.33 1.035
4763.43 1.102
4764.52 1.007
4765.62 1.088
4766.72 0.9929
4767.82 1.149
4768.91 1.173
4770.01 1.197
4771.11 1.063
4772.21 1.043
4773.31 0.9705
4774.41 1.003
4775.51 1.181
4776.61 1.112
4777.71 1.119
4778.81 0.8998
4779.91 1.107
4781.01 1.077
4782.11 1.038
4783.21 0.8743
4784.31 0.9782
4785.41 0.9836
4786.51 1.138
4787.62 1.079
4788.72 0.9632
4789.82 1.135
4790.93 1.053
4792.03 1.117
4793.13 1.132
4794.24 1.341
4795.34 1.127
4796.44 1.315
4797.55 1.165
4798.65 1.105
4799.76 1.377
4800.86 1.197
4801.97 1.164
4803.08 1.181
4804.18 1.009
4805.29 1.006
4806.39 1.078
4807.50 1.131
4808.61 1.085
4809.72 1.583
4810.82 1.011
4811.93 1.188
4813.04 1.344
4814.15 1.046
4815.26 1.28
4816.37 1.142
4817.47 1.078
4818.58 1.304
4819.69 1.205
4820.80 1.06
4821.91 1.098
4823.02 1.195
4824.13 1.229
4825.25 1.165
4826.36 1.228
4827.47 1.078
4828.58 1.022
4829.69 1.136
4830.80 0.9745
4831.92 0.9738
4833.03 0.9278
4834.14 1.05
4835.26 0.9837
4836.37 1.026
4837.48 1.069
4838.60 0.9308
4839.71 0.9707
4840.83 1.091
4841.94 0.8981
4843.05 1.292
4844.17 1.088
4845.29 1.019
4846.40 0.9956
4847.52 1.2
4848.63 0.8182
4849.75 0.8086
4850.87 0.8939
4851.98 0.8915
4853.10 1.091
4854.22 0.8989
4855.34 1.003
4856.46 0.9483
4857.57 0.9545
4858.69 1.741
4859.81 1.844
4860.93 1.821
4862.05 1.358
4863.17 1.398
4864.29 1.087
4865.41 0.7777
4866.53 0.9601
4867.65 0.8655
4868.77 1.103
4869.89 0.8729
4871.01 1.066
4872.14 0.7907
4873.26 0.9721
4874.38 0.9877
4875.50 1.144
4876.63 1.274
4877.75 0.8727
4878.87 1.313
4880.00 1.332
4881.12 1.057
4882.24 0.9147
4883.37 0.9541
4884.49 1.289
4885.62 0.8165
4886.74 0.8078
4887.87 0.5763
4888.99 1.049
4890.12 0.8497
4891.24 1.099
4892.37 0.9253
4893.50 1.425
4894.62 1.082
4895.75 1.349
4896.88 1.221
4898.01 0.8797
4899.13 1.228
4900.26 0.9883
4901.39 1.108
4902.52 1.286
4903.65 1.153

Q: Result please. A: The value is 3.3 A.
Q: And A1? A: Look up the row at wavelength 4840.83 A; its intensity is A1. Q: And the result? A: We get 1.091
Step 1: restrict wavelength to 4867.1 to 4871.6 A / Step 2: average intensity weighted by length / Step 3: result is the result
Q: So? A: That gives 0.975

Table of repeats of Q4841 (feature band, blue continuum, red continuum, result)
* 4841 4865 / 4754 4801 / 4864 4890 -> -2.9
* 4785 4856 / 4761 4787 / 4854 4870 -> 1.9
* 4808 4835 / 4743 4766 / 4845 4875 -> -0.9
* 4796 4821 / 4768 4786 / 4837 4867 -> -2.4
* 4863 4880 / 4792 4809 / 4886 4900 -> 0.5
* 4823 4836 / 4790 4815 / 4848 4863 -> 1.0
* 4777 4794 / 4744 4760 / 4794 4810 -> 1.7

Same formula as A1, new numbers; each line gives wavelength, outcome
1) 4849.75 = 0.8086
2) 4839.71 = 0.9707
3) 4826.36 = 1.228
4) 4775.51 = 1.181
